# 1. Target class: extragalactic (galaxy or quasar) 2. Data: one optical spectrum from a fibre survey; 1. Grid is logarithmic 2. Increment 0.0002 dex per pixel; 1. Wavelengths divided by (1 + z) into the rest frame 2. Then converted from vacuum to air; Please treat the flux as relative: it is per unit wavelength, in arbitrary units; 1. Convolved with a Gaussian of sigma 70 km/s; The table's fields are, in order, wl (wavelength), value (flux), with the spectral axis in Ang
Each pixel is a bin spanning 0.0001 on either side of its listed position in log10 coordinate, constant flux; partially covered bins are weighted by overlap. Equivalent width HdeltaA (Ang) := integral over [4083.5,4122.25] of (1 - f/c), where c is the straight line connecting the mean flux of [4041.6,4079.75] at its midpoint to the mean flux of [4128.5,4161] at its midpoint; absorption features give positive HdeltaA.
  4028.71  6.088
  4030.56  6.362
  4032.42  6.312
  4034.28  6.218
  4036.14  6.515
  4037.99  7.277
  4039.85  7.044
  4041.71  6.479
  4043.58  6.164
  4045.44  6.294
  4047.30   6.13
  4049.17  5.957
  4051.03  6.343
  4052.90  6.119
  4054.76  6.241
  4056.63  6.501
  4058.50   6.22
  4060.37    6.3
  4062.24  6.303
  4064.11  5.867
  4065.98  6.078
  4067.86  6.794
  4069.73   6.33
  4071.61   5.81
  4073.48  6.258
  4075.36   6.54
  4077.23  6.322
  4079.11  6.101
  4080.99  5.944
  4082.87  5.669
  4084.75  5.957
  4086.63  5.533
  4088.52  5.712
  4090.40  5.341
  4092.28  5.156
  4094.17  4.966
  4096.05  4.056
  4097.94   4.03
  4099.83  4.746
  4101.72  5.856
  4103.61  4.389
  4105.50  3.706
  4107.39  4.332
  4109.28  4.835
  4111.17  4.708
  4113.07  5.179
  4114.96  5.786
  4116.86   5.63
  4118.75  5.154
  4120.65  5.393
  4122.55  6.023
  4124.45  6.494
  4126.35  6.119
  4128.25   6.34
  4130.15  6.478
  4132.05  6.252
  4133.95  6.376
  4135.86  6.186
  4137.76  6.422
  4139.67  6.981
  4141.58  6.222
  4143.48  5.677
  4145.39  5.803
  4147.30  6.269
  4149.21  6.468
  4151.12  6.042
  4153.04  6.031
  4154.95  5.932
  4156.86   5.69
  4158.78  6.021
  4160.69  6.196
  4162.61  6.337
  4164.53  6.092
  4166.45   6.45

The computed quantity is 7.3 Ang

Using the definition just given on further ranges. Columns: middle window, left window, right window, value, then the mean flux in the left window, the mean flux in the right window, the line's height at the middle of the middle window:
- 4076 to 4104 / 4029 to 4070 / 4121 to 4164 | 4.16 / 6.35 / 6.19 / 6.28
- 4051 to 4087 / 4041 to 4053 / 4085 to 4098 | -3.31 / 6.21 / 5.09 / 5.65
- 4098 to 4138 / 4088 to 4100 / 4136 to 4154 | 0.06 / 4.84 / 6.21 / 5.48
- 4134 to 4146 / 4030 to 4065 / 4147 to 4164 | -0.20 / 6.35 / 6.1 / 6.14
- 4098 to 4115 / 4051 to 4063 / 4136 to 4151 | 4.12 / 6.28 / 6.25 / 6.26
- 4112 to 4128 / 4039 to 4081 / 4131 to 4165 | 1.18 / 6.27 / 6.17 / 6.2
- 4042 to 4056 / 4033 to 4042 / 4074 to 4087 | 0.71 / 6.71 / 6.04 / 6.53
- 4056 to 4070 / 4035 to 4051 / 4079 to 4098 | -0.75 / 6.47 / 5.34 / 5.97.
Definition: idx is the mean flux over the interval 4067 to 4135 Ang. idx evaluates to 5.56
